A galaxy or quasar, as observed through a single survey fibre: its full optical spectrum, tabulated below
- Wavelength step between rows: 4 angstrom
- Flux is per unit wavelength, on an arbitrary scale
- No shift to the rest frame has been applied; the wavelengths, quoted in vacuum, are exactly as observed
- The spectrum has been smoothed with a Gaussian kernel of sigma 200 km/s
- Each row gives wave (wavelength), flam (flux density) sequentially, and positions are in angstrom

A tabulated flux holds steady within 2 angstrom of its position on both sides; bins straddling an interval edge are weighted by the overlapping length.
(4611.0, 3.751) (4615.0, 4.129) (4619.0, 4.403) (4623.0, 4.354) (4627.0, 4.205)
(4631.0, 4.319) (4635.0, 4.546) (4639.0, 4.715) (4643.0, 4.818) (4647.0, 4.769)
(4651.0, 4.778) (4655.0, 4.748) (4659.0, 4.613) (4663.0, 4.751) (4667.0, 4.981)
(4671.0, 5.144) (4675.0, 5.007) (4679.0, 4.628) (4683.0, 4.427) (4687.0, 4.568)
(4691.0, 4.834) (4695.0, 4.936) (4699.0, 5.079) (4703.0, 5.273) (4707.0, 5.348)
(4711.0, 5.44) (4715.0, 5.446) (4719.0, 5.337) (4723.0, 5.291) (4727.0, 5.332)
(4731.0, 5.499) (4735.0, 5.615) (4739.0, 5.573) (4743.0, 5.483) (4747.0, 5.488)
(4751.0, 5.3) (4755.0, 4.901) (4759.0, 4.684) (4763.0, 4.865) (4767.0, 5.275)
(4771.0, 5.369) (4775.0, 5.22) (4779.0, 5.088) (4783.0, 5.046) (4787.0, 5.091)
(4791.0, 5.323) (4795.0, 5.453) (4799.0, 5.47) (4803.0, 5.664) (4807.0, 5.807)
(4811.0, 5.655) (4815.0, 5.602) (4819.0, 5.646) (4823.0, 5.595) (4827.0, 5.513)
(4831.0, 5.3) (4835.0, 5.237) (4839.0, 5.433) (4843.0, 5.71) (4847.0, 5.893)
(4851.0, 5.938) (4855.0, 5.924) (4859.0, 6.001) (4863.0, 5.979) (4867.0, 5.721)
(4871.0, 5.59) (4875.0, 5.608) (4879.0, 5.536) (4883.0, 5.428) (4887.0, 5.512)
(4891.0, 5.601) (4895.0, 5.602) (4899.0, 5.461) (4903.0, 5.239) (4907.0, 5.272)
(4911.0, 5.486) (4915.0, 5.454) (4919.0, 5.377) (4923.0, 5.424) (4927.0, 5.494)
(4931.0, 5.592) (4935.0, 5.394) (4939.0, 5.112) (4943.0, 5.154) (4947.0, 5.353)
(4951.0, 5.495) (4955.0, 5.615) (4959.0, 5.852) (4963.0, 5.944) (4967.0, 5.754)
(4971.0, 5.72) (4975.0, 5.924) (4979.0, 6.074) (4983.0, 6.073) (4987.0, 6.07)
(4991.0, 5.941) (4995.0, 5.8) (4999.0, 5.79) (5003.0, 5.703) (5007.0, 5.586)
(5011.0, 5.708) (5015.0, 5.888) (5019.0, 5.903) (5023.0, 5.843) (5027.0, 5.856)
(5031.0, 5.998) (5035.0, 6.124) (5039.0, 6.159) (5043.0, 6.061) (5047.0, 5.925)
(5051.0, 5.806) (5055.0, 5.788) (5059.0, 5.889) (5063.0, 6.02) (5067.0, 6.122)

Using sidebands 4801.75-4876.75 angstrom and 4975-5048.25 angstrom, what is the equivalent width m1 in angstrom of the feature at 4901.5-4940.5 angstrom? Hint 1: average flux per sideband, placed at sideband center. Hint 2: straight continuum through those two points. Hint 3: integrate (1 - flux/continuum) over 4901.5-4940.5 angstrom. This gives 2.7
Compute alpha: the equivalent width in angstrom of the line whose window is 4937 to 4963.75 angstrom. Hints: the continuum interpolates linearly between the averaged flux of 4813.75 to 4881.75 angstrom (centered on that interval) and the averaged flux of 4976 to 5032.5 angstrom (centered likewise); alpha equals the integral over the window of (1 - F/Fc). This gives 1.46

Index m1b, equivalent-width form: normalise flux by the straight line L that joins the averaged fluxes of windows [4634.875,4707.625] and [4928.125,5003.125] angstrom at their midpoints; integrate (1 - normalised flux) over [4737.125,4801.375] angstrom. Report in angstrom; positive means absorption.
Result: -1.3 angstrom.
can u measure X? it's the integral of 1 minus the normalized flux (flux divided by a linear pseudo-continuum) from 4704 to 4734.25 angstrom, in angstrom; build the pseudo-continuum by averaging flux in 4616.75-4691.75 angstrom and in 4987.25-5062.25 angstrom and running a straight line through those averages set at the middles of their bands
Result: -3.2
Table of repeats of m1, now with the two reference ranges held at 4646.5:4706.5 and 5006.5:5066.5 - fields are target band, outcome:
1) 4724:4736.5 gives -1.13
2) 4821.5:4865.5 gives -2.79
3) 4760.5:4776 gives -0.12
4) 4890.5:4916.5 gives 0.41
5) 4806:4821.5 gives -1.21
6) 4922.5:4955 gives 1.37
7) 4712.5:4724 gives -0.91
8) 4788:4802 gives -0.56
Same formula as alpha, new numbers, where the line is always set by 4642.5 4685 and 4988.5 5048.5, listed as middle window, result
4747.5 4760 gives 0.0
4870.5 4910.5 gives 0.1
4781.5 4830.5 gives -2.4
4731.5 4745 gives -1.4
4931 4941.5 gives 0.6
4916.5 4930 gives 0.4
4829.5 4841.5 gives 0.0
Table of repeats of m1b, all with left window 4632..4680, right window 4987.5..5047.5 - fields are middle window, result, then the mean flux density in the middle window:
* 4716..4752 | -2.98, 5.44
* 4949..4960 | 0.12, 5.64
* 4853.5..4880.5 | -1.68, 5.77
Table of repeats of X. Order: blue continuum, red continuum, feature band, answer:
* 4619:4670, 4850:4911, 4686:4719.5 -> -1.85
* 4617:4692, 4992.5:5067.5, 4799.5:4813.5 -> -1.41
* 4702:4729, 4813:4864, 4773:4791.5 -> 1.29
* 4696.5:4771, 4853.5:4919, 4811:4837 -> -0.17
